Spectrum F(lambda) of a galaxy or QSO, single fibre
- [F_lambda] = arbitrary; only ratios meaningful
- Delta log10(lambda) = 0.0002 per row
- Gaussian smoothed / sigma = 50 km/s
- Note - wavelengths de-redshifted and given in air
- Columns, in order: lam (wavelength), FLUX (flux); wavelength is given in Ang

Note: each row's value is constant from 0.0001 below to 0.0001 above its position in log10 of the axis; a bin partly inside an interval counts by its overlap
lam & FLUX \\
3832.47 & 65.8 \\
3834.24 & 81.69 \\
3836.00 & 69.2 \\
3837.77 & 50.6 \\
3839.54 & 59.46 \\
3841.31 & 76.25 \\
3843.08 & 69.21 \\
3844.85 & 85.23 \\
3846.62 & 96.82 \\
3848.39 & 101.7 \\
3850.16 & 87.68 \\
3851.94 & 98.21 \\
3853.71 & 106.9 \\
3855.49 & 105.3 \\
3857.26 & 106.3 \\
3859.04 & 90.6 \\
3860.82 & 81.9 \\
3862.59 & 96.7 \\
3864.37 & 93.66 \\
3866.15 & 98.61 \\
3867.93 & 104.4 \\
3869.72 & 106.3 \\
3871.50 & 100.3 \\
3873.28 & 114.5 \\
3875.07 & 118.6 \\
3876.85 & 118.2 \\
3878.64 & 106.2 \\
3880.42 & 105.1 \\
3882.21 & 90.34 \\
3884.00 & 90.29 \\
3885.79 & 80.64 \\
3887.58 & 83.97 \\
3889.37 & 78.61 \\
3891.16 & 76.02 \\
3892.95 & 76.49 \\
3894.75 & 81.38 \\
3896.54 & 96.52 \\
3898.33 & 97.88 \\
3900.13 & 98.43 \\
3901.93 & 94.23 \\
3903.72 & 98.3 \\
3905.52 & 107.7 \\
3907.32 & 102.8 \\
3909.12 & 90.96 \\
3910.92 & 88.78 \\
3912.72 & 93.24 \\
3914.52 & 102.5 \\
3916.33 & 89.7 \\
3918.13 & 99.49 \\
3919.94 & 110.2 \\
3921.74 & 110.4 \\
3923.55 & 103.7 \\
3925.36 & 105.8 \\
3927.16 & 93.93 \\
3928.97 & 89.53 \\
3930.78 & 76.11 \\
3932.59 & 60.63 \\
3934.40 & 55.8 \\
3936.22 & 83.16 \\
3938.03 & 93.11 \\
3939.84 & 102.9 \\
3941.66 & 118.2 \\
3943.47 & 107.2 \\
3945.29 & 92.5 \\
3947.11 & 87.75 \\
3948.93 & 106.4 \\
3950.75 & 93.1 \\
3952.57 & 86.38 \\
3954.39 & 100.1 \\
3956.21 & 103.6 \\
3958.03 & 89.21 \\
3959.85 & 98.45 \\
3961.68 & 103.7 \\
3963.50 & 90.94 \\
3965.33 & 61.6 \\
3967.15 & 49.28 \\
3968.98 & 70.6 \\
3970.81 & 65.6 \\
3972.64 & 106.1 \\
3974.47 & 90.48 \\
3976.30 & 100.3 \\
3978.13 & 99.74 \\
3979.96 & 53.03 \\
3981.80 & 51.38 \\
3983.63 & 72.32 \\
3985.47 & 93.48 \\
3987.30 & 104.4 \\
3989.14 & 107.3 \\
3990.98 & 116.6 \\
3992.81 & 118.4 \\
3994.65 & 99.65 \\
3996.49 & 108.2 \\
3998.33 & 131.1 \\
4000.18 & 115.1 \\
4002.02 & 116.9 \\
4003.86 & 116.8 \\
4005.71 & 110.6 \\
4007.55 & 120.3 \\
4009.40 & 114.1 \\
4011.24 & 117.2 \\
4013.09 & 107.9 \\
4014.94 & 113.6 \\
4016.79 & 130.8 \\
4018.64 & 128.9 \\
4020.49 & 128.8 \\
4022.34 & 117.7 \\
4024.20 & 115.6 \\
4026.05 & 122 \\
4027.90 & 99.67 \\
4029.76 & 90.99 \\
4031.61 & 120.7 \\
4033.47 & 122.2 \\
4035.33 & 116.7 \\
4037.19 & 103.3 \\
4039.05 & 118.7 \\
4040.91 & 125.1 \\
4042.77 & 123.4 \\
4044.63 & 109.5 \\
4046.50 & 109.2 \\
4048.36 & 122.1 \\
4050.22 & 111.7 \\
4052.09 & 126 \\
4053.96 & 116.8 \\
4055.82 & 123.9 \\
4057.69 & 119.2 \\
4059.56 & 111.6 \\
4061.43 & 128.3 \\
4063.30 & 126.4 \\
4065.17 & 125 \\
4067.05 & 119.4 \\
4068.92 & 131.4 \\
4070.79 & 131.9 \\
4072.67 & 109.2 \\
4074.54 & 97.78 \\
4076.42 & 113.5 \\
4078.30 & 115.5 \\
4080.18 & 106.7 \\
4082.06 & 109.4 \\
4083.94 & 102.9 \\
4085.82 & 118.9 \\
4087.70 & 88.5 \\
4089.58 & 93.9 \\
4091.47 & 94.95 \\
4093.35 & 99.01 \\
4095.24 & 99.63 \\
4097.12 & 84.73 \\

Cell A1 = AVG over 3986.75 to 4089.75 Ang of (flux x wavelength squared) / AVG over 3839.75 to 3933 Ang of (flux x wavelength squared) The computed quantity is 1.31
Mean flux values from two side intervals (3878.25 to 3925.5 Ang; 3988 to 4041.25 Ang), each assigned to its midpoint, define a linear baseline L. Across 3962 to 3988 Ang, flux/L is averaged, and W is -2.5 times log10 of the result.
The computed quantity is 0.33 mag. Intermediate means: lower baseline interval 94.5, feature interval 79.6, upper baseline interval 116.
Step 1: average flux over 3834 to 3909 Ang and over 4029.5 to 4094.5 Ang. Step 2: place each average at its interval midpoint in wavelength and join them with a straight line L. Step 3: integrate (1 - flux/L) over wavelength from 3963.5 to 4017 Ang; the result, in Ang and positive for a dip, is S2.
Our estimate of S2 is 4.0 Ang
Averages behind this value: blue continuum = 92.6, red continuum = 114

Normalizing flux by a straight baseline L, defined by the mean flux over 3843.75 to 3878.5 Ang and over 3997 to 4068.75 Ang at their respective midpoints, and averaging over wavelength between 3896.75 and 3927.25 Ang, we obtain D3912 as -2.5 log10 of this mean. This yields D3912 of 0.07 mag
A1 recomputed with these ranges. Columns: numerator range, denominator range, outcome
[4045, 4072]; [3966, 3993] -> 1.47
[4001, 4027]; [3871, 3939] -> 1.34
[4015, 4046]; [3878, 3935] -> 1.35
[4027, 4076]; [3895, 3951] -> 1.31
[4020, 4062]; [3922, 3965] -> 1.32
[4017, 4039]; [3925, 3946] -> 1.35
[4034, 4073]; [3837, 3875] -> 1.43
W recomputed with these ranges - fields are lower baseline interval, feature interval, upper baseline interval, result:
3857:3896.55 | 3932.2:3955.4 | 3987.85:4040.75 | 0.14 mag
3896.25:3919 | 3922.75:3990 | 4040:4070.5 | 0.19 mag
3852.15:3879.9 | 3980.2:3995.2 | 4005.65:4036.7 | 0.21 mag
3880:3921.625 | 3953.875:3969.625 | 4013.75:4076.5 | 0.21 mag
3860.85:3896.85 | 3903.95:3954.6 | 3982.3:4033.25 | 0.08 mag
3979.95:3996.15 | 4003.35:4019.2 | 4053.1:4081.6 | -0.17 mag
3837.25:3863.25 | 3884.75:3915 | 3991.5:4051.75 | 0.06 mag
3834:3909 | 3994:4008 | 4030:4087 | -0.05 mag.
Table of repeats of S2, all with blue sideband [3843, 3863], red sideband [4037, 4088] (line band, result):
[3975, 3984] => 2.6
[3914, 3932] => 0.8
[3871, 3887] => -0.8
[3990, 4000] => -0.5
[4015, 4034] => -0.8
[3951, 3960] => 0.9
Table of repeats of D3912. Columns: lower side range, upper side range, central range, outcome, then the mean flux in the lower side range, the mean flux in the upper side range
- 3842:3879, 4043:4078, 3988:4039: -0.01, 99.2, 119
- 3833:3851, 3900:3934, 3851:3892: -0.16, 77.5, 94.9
